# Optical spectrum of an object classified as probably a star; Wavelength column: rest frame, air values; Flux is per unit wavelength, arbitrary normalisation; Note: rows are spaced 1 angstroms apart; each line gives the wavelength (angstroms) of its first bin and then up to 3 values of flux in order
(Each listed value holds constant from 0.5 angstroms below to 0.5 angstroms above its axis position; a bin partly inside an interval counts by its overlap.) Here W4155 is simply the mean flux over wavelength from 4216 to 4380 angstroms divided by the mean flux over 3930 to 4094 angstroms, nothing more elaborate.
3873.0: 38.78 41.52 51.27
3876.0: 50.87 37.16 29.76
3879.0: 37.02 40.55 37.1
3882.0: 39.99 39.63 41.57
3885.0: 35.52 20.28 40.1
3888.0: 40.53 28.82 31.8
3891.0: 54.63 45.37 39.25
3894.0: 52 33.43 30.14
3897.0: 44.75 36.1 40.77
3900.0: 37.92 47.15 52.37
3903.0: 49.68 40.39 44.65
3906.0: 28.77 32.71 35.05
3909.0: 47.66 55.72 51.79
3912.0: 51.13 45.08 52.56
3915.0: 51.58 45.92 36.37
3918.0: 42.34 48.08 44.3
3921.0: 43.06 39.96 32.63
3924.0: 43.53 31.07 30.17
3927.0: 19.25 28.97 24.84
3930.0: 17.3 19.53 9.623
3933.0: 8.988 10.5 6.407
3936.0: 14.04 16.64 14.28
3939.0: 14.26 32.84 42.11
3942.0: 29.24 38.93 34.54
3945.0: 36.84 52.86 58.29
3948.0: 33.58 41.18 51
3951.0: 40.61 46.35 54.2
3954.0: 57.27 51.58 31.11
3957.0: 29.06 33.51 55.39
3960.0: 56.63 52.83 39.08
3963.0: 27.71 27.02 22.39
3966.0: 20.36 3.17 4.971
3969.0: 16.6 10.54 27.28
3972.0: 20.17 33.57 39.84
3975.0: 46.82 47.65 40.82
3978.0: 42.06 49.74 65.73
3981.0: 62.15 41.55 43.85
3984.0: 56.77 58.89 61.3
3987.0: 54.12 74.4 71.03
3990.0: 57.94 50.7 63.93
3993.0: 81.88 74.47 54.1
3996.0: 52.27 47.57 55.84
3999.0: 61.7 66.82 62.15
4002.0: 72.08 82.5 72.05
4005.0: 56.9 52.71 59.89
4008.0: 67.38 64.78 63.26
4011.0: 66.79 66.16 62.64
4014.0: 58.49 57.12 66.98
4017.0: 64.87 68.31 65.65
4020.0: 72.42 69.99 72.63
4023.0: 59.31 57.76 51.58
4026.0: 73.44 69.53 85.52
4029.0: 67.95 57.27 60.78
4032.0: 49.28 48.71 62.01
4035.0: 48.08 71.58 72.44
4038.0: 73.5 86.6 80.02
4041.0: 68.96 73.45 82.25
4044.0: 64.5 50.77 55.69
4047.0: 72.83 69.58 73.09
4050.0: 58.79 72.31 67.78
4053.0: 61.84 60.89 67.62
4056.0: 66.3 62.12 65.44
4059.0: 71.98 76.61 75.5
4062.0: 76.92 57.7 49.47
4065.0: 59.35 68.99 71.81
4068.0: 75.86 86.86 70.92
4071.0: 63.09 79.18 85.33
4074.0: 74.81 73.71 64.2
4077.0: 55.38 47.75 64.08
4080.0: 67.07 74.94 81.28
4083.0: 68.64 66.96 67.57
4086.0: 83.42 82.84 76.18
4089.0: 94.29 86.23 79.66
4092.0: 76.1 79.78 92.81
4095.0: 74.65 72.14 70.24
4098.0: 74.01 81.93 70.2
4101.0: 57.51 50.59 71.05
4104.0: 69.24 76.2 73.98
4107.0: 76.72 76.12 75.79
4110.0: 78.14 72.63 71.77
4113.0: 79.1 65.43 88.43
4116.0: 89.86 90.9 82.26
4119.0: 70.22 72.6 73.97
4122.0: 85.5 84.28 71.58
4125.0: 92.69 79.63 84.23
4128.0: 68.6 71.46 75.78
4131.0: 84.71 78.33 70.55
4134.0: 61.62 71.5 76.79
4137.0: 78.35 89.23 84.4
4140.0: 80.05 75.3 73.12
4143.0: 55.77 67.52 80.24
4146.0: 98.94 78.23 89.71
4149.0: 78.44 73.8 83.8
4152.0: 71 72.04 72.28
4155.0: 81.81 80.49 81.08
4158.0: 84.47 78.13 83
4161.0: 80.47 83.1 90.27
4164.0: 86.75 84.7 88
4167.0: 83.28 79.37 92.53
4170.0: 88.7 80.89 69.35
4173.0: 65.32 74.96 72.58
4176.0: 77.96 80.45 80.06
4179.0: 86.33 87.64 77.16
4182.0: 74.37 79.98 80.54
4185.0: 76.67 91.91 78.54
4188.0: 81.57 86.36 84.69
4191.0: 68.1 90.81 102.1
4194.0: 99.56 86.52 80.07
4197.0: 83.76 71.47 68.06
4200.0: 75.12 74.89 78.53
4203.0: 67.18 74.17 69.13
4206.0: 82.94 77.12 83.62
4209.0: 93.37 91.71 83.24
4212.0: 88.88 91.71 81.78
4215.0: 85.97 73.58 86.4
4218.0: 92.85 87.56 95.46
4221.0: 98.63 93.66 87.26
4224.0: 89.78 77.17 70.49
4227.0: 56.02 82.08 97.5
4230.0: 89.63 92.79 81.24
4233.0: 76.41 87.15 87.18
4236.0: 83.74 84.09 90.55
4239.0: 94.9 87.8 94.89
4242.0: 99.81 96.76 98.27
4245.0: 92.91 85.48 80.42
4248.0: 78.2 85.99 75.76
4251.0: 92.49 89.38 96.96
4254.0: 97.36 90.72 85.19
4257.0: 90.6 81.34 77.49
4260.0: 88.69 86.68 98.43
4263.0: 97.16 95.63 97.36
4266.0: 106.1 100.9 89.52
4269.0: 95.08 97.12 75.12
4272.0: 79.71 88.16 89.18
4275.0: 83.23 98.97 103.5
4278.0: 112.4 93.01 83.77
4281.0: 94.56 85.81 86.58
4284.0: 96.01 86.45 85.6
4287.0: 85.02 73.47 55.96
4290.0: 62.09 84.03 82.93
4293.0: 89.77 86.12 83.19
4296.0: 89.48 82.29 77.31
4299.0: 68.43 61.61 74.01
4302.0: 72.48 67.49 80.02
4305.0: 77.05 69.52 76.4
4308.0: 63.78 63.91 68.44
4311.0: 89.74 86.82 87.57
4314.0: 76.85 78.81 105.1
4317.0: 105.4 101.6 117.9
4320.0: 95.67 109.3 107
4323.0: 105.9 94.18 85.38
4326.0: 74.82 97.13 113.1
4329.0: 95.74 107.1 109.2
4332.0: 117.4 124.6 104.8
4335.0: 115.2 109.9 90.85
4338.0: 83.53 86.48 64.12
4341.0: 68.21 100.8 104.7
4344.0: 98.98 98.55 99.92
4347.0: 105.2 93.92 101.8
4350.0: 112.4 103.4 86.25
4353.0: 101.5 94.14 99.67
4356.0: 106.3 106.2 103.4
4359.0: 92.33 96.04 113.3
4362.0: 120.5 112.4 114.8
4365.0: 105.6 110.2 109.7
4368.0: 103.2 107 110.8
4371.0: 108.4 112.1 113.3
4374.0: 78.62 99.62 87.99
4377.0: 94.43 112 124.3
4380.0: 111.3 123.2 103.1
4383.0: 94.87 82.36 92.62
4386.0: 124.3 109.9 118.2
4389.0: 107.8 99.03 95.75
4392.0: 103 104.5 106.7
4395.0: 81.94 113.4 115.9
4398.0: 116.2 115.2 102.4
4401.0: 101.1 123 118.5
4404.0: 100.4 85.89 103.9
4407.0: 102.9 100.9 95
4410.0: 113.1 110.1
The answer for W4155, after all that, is 1.63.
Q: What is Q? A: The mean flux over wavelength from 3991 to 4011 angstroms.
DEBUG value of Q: 63.6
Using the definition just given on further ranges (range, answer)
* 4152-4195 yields 81.8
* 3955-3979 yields 32.5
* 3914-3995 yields 38.8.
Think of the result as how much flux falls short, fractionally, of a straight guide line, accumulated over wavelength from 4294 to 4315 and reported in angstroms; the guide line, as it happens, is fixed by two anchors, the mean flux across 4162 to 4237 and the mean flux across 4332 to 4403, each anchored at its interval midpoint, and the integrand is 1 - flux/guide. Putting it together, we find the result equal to 4.30 angstroms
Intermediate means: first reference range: 82.7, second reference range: 104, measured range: 76.1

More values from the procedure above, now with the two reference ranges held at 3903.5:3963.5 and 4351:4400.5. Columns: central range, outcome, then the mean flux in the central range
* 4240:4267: -1.49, 90.9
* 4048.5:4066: -3.24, 66.2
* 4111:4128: -3.67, 79.6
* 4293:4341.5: 3.60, 89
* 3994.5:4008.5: -4.27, 61.7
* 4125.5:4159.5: -4.14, 77.4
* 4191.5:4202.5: -0.77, 82.8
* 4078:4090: -2.90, 74.5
